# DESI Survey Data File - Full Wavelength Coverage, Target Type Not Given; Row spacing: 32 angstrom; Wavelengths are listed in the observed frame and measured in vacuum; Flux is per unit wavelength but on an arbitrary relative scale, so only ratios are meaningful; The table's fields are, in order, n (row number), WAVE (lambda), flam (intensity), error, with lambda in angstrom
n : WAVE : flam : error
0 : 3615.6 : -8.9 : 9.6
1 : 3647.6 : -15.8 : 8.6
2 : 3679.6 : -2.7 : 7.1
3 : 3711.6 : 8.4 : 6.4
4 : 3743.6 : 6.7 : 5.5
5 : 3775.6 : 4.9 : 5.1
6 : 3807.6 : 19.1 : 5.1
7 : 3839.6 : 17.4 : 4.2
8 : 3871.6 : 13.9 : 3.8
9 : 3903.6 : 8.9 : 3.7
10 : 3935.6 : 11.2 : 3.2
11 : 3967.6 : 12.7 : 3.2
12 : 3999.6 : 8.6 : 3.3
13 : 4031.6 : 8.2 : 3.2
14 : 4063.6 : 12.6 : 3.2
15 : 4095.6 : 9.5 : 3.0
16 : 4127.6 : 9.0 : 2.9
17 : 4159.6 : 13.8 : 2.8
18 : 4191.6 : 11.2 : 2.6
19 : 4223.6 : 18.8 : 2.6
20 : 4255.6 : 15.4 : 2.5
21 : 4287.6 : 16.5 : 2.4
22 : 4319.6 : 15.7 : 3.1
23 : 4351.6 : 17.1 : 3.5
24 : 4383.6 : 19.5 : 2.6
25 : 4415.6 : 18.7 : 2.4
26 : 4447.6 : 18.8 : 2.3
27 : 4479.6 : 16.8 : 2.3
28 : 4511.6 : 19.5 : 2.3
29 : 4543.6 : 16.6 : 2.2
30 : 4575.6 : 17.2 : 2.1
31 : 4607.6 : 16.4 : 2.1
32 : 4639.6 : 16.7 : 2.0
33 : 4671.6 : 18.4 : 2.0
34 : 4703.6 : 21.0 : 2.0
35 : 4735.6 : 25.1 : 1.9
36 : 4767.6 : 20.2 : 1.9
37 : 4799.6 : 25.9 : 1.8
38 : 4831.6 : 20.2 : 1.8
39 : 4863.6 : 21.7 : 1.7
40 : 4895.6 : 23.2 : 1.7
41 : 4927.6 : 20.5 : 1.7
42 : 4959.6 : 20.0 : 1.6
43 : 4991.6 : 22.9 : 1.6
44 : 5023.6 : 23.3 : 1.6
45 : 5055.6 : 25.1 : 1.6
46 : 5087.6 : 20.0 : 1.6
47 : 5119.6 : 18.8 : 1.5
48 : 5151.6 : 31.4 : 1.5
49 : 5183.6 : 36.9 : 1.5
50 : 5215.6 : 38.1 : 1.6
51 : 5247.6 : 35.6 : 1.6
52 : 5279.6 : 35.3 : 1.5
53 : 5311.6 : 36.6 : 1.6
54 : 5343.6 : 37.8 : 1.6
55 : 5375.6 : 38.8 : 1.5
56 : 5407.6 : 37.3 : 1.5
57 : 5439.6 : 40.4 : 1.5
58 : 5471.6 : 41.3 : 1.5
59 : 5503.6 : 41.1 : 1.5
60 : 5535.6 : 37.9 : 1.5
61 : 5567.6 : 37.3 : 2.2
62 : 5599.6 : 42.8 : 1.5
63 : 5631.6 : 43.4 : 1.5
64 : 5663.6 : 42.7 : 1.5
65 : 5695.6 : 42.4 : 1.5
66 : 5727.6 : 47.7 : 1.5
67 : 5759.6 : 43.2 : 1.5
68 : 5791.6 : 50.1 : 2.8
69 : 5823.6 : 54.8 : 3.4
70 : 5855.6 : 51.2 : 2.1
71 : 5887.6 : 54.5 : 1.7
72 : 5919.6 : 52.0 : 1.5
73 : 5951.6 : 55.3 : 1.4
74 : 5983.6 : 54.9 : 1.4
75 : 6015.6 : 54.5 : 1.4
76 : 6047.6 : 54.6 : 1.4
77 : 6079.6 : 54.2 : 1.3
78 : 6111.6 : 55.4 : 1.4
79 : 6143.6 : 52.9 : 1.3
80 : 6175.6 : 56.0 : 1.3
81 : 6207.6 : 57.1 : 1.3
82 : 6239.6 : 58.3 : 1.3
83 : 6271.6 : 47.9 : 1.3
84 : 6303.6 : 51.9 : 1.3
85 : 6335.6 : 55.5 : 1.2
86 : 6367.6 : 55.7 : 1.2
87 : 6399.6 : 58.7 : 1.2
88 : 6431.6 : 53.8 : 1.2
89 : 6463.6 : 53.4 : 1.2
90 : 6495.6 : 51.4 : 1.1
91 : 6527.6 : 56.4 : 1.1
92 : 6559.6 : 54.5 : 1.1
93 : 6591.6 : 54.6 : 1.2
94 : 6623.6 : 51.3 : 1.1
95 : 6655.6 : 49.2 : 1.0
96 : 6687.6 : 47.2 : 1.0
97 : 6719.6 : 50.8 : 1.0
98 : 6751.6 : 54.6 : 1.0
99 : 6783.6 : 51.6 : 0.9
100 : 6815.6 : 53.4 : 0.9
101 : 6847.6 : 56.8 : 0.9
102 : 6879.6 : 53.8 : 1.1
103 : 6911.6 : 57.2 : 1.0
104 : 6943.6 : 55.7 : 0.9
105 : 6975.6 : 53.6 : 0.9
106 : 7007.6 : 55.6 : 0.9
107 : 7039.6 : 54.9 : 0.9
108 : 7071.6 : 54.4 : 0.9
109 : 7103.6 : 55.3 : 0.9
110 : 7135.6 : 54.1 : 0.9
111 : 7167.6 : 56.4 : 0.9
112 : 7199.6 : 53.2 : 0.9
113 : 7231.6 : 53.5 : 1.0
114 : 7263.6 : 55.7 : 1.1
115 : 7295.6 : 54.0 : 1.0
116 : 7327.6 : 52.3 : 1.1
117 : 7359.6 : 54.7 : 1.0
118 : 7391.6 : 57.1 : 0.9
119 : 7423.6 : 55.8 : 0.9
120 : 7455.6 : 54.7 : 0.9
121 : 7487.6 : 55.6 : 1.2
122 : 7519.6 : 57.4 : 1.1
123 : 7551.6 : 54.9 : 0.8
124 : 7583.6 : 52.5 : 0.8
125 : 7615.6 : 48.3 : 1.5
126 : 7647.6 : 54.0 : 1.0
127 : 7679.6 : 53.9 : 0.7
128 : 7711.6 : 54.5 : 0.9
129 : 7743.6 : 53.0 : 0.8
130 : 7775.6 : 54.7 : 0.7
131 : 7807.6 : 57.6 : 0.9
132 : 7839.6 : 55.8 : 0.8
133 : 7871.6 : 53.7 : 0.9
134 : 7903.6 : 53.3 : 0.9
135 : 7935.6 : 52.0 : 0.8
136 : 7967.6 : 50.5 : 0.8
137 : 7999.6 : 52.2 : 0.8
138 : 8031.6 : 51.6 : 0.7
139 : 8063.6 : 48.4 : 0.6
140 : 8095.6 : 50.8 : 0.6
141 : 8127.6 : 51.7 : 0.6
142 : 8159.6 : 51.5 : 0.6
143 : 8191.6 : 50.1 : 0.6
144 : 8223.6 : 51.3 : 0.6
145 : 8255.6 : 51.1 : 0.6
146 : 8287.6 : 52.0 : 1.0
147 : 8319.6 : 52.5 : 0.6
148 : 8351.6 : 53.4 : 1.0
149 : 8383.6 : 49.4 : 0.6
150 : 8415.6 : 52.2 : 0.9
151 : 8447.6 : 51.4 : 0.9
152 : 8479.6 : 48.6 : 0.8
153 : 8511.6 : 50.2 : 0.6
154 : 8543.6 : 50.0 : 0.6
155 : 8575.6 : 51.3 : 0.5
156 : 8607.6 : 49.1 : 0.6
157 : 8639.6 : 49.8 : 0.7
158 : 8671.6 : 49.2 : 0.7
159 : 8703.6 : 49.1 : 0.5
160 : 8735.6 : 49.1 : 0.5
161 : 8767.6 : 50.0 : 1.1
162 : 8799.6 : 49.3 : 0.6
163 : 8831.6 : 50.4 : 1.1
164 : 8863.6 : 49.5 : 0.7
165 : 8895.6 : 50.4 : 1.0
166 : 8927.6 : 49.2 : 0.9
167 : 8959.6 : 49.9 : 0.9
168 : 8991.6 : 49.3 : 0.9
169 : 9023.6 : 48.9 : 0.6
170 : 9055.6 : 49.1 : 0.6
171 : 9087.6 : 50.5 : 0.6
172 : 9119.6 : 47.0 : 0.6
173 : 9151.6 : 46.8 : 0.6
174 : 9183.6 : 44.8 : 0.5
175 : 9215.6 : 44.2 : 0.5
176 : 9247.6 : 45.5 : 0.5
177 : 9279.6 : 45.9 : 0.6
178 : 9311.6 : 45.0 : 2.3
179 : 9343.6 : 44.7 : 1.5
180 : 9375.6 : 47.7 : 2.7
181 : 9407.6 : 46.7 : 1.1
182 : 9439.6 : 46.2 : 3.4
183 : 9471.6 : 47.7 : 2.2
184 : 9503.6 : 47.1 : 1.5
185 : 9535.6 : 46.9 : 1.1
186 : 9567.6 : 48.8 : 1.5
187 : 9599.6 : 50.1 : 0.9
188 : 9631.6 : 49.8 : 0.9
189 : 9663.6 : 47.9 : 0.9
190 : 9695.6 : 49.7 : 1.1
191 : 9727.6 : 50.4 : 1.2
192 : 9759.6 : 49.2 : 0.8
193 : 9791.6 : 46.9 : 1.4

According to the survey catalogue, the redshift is 0.29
